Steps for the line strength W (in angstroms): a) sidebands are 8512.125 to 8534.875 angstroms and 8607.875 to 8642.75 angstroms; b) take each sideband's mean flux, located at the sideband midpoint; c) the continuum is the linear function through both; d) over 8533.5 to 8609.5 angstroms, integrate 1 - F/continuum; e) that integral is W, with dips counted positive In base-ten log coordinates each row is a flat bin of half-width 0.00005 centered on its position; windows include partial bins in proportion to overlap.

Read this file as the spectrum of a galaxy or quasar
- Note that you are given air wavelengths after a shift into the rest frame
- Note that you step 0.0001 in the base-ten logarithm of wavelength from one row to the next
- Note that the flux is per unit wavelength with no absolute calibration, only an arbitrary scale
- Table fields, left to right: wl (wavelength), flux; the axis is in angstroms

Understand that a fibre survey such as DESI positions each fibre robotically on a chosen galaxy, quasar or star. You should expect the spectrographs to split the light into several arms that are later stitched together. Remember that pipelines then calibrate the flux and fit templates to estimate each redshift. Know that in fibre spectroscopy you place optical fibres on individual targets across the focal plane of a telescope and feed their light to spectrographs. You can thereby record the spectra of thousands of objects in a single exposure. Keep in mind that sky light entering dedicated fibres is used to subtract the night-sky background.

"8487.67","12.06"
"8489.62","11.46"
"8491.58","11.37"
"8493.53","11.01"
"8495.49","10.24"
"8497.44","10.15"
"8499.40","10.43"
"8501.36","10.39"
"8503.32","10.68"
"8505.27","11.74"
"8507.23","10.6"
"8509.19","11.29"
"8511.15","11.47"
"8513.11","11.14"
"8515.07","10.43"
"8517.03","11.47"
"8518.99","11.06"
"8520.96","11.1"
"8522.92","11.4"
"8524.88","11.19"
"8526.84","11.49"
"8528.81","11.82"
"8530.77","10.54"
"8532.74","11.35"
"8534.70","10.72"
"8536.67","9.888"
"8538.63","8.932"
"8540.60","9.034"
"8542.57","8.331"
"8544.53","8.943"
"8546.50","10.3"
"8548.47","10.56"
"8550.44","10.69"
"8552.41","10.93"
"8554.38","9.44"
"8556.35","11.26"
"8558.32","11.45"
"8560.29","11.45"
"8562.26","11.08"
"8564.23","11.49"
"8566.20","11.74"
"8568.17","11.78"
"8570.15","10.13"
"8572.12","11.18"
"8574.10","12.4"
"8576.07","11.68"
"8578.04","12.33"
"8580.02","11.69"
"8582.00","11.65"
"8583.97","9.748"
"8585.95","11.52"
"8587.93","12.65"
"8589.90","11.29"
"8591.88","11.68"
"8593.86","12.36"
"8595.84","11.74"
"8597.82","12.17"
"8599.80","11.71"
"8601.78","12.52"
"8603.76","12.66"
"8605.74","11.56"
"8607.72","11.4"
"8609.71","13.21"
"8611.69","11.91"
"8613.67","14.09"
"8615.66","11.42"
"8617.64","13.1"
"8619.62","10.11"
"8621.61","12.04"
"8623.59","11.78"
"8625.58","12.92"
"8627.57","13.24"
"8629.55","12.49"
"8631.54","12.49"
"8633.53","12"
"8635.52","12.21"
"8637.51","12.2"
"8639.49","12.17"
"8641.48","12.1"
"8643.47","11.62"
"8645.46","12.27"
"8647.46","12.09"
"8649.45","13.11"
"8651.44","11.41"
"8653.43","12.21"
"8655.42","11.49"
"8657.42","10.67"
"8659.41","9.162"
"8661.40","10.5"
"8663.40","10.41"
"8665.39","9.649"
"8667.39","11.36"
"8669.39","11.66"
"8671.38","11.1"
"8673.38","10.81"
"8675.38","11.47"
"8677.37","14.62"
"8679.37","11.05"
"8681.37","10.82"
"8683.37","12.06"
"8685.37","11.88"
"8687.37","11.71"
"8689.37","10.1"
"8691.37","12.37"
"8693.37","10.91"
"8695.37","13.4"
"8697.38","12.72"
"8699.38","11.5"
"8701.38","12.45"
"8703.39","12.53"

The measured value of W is 3.7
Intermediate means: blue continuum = 11.2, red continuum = 12.3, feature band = 11.1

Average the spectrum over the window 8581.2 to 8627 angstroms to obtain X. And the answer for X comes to 12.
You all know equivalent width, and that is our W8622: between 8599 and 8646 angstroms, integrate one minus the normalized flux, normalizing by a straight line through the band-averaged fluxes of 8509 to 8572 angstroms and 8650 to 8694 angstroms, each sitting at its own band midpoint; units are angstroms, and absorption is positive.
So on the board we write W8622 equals -4.9 angstroms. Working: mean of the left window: 10.7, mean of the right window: 11.3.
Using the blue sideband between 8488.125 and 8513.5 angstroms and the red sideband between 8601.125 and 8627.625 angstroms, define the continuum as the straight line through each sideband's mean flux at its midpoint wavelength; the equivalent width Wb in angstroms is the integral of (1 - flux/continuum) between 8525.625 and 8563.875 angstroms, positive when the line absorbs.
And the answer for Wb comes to 3.3 angstroms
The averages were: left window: 10.9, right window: 12.2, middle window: 10.5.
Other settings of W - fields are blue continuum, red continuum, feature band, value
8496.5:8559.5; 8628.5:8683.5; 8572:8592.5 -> -1.1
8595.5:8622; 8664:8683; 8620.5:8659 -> -1.0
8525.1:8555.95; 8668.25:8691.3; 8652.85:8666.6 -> 1.0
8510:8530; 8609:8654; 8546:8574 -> 1.4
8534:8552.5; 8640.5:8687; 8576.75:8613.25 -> -4.9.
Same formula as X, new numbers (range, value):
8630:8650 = 12.2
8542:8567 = 10.6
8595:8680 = 11.9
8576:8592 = 11.6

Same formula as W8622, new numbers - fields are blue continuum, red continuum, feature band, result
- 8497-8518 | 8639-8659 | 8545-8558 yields 0.79 angstroms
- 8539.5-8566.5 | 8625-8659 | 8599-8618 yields -1.43 angstroms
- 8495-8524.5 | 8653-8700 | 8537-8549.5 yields 1.86 angstroms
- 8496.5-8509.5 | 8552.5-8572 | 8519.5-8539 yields -0.04 angstroms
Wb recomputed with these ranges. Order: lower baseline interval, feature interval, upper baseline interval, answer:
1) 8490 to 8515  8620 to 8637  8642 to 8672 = -1.7 angstroms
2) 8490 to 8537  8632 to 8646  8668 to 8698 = -0.6 angstroms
